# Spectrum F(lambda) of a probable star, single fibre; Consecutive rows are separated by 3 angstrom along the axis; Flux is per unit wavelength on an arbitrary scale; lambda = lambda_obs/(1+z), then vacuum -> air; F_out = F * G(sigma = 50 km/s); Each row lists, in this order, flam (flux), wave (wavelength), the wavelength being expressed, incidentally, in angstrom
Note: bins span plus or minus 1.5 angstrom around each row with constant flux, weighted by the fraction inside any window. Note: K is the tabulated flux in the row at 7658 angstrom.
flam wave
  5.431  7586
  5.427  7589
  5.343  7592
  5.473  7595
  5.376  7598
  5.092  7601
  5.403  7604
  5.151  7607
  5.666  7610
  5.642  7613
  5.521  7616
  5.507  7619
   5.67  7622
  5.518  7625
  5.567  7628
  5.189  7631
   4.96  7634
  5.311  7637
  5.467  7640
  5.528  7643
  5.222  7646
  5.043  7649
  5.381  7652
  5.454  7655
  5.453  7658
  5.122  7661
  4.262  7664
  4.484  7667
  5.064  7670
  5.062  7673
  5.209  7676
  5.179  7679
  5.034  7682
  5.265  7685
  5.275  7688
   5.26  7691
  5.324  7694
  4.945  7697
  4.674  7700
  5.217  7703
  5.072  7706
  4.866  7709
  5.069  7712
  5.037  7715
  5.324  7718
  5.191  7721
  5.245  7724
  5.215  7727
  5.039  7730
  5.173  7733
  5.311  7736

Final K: 5.453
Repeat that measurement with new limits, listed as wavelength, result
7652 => 5.381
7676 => 5.209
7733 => 5.173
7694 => 5.324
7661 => 5.122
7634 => 4.96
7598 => 5.376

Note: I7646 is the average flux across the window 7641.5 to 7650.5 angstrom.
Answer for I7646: 5.26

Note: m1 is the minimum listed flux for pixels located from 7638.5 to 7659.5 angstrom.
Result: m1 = 5.043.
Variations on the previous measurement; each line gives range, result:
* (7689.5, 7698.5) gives 4.945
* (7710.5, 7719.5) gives 5.037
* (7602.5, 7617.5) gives 5.151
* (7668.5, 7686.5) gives 5.034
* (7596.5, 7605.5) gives 5.092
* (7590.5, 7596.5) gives 5.343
